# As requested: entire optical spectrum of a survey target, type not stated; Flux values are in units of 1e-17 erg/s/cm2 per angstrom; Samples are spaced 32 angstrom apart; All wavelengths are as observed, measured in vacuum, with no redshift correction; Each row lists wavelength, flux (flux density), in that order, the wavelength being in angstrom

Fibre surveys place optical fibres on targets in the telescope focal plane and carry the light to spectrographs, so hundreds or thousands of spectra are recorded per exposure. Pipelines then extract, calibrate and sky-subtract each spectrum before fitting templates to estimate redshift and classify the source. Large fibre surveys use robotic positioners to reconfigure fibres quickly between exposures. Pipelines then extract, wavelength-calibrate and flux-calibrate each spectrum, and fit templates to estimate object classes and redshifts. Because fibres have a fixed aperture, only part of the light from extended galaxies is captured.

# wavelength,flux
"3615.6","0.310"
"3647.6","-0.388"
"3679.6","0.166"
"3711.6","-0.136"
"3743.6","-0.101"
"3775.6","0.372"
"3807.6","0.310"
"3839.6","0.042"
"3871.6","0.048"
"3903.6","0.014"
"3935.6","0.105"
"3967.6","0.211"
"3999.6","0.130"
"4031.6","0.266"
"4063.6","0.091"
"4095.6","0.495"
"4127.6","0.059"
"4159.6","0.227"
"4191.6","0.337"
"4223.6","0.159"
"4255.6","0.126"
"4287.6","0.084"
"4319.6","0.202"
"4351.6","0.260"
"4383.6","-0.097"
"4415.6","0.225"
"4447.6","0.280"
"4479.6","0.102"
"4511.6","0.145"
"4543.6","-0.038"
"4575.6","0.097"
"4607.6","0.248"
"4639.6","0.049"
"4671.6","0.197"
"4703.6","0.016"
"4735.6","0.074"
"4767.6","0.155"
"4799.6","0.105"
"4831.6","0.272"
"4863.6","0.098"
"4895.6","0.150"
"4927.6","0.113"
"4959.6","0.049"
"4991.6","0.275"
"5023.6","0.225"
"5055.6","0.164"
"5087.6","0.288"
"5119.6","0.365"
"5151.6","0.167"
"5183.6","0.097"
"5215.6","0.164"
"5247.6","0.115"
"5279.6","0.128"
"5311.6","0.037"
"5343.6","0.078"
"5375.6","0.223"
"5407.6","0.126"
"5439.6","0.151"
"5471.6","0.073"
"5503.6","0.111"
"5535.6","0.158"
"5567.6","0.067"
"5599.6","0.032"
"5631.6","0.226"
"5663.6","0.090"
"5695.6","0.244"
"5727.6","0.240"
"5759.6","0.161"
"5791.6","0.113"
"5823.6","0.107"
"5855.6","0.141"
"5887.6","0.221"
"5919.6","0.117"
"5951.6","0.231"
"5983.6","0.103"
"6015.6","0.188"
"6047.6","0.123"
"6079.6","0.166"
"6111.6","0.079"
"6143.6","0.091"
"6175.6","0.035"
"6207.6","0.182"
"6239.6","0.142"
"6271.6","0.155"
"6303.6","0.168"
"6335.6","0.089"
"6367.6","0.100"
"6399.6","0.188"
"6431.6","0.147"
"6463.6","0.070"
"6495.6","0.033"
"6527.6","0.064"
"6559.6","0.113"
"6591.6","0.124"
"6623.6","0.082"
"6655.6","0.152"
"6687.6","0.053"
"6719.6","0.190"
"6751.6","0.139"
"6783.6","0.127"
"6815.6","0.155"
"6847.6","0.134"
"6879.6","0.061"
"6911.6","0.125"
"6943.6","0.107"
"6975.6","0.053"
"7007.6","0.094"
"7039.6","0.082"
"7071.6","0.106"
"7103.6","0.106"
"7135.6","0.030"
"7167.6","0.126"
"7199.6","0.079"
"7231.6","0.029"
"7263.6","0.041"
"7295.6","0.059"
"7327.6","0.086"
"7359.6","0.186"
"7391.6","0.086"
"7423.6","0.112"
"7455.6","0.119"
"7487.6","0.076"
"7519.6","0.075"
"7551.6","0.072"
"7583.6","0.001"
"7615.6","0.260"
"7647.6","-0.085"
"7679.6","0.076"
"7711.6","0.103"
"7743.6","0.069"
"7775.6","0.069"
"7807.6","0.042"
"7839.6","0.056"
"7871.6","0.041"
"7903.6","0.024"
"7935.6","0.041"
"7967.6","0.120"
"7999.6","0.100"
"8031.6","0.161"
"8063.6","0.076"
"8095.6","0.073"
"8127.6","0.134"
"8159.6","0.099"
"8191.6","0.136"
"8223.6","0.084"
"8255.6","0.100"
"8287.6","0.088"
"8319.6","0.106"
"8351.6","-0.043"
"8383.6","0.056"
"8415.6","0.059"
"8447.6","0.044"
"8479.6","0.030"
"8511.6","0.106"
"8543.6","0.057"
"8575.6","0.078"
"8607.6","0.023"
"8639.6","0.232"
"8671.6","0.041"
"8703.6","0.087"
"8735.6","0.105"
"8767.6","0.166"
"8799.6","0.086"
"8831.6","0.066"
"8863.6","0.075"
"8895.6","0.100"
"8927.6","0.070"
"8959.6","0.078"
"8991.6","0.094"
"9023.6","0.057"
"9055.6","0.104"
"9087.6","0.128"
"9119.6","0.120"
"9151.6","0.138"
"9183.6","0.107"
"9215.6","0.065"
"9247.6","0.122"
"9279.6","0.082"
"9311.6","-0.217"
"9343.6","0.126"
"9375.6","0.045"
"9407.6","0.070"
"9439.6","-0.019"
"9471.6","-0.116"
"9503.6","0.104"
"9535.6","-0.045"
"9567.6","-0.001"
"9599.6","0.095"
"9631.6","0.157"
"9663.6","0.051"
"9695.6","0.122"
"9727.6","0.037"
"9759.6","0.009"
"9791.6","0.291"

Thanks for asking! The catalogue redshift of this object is 1.314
